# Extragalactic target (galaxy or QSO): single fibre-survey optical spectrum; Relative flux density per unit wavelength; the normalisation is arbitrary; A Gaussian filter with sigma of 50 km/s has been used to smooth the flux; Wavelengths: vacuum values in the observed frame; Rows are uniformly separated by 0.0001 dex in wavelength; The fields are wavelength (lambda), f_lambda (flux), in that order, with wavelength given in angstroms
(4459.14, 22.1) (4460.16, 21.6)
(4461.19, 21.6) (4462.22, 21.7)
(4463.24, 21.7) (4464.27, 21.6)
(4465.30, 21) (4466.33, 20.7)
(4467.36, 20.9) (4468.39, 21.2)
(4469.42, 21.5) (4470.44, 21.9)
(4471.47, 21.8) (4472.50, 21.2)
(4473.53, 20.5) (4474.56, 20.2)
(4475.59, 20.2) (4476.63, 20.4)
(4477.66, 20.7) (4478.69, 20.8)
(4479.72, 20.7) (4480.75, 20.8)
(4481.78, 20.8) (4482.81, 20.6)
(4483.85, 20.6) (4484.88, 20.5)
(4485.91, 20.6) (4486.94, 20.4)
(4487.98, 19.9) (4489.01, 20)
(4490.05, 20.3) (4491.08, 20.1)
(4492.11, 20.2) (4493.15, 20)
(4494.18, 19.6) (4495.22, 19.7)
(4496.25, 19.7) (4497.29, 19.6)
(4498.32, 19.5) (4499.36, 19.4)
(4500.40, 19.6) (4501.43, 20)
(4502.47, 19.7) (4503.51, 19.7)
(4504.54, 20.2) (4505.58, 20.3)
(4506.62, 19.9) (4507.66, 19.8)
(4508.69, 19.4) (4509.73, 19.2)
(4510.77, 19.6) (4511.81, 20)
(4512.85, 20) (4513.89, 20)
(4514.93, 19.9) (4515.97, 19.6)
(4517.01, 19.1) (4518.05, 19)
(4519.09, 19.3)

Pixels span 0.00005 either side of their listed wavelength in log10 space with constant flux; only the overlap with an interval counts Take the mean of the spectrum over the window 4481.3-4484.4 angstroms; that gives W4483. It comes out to 20.6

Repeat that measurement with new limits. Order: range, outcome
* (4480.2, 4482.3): 20.9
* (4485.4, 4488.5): 20.3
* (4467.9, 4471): 21.6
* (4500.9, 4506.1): 20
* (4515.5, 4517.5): 19.3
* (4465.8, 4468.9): 20.9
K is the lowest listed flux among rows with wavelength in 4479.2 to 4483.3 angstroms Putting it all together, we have 20.6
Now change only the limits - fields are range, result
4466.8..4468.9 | 20.9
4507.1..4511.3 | 19.2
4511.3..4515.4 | 19.9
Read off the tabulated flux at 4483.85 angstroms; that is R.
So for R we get 20.6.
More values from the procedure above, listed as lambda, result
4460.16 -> 21.6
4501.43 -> 20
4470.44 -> 21.9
